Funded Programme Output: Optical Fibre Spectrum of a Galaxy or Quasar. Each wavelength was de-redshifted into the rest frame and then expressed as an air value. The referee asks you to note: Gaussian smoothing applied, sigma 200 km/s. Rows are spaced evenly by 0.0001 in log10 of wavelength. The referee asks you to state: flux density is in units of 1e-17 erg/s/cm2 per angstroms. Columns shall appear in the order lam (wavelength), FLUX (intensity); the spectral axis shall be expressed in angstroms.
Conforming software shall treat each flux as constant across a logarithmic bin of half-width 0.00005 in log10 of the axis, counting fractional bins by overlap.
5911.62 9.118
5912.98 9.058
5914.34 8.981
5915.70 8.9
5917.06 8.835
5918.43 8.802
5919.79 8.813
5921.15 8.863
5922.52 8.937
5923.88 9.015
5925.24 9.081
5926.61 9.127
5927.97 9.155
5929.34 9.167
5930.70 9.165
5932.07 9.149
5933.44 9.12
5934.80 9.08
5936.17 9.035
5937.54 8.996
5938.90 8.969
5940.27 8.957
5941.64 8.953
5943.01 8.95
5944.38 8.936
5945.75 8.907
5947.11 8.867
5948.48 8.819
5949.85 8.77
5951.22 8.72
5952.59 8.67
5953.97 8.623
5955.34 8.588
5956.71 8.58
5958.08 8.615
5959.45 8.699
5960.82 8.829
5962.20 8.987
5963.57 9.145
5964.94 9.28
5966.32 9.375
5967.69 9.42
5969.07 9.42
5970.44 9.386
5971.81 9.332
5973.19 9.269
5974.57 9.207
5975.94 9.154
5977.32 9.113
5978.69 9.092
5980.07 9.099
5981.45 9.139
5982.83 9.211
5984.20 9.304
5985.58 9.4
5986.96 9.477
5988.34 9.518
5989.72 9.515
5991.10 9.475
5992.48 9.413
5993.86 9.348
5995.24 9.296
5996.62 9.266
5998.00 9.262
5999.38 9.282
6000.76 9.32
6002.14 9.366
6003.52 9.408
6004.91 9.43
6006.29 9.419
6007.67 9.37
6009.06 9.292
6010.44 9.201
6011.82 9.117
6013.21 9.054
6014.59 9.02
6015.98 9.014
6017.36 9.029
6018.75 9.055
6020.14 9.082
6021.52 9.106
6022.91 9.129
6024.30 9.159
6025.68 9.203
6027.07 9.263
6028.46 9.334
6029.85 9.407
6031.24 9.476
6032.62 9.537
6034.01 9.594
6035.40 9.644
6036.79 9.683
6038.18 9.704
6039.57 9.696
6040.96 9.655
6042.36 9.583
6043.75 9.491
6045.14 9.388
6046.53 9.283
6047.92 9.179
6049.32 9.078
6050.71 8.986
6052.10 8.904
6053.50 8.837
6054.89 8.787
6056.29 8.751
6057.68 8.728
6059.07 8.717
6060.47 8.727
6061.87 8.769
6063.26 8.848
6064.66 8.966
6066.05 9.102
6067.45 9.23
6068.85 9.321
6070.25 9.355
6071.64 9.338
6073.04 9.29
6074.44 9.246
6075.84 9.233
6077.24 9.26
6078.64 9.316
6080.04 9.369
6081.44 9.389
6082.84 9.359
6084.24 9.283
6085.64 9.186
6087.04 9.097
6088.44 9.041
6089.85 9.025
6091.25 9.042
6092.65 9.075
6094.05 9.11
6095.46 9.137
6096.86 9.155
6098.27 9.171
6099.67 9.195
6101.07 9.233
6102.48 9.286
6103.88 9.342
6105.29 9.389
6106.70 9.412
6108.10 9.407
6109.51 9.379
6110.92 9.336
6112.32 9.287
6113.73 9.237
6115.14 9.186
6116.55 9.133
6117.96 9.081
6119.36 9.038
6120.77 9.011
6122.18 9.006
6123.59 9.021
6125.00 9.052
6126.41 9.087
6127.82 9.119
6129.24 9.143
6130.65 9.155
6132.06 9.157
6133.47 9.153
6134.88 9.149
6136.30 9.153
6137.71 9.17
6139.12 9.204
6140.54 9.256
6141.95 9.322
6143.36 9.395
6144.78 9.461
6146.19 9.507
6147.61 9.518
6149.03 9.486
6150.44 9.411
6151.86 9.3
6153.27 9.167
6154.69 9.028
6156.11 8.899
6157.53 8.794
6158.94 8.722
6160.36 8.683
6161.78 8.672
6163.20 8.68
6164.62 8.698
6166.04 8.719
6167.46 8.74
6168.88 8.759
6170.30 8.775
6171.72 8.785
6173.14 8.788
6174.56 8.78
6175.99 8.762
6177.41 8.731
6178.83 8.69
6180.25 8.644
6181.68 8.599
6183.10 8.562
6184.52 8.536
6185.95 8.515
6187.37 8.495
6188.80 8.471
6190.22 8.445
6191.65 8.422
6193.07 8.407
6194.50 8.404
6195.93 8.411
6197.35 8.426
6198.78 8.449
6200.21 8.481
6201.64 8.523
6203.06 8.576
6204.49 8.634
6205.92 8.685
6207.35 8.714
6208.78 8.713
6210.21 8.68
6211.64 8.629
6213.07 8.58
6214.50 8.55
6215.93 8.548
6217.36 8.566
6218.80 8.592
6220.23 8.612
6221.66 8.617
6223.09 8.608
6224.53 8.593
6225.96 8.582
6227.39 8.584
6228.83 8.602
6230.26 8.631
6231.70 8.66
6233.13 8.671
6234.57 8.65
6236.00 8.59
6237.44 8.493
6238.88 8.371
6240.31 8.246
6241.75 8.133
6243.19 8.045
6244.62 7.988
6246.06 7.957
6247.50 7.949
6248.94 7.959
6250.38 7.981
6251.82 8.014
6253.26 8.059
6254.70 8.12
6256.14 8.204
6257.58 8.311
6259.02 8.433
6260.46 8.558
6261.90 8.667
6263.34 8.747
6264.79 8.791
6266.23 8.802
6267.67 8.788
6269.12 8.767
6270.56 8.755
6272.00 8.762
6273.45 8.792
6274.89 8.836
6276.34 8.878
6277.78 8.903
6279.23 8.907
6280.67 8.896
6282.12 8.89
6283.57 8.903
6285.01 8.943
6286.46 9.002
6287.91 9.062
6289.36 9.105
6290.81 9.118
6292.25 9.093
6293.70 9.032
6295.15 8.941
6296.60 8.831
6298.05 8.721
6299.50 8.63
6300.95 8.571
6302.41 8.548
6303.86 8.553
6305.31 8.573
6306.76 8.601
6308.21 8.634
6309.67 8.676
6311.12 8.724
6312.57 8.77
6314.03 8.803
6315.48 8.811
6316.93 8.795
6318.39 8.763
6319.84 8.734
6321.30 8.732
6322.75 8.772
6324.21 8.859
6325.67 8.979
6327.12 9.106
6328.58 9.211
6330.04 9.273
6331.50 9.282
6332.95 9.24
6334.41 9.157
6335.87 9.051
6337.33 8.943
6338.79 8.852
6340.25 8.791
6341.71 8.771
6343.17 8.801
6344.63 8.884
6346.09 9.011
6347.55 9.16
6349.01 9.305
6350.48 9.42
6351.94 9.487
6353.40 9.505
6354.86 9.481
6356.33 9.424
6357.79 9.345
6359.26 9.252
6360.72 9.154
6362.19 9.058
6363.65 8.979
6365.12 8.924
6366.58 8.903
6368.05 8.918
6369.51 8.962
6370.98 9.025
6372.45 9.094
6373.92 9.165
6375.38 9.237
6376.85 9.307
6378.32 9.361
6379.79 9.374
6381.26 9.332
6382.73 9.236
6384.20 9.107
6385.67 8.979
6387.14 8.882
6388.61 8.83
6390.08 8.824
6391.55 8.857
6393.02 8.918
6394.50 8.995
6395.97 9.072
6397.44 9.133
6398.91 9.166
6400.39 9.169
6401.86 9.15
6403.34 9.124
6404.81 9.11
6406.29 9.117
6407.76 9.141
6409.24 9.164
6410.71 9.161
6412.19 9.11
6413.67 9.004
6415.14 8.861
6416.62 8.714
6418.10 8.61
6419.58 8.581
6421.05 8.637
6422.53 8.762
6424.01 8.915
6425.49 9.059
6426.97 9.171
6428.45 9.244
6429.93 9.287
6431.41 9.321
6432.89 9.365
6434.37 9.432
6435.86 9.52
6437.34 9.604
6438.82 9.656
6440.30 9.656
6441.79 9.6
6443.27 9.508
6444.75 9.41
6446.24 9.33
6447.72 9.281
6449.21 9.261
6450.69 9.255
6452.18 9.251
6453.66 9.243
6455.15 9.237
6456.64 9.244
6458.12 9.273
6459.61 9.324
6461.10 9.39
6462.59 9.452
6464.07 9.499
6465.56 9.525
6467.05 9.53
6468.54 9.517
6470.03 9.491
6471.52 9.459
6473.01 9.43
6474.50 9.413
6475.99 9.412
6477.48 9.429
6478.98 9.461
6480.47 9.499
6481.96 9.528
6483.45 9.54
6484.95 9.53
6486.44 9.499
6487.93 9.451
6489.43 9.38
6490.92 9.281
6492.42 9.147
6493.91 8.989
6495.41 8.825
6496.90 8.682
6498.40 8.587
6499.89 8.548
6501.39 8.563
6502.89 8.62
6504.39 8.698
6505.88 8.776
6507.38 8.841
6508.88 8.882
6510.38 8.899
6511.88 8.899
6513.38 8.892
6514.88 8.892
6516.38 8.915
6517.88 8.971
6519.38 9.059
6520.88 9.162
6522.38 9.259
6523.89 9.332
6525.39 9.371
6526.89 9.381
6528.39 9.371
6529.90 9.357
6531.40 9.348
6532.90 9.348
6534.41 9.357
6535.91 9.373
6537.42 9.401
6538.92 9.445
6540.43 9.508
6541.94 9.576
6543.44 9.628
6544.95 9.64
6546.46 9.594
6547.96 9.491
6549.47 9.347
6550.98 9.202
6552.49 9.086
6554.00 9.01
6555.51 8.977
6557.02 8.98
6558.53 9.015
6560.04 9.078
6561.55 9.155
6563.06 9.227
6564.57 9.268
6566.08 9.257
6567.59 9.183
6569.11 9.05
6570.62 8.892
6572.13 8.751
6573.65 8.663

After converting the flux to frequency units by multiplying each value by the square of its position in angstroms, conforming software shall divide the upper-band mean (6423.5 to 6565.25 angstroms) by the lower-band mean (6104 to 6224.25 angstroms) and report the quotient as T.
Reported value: 1.2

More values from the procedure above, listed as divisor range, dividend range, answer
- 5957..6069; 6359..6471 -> 1.13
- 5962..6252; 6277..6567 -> 1.12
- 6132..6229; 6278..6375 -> 1.07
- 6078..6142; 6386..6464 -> 1.10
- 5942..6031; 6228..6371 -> 1.06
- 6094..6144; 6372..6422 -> 1.07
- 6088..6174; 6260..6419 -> 1.05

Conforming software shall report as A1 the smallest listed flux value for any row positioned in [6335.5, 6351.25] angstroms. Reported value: 8.771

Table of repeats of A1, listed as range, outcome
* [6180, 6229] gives 8.404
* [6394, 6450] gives 8.581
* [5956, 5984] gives 8.58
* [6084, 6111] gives 9.025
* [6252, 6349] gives 8.059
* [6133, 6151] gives 9.149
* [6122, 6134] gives 9.006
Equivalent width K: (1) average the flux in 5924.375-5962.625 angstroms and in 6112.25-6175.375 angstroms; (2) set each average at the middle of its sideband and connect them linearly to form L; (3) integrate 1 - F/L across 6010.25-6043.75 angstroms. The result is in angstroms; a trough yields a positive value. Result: -1.3 angstroms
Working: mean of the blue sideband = 8.91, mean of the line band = 9.33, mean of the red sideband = 9.06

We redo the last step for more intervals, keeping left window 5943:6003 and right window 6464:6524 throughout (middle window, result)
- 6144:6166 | 0.18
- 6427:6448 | -0.68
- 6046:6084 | 0.17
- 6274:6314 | 1.37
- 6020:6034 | -0.25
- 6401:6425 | 0.51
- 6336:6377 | 0.14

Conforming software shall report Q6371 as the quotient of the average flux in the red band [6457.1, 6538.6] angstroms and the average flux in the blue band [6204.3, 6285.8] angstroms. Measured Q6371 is 1.1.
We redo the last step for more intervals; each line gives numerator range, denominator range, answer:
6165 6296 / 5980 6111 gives 0.93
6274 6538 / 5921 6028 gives 1.00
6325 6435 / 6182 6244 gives 1.07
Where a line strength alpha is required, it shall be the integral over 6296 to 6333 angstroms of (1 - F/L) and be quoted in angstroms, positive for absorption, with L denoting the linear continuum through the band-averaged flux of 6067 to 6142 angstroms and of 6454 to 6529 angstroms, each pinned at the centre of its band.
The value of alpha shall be 1.56 angstroms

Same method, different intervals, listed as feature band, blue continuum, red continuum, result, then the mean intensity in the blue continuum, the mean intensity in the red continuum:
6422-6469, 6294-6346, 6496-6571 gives -1.8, 8.84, 9.13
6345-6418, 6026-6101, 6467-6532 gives 0.4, 9.21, 9.16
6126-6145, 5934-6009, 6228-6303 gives -0.8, 9.13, 8.6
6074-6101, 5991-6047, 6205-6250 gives -0.4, 9.34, 8.47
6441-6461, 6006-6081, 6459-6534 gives -0.3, 9.21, 9.19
